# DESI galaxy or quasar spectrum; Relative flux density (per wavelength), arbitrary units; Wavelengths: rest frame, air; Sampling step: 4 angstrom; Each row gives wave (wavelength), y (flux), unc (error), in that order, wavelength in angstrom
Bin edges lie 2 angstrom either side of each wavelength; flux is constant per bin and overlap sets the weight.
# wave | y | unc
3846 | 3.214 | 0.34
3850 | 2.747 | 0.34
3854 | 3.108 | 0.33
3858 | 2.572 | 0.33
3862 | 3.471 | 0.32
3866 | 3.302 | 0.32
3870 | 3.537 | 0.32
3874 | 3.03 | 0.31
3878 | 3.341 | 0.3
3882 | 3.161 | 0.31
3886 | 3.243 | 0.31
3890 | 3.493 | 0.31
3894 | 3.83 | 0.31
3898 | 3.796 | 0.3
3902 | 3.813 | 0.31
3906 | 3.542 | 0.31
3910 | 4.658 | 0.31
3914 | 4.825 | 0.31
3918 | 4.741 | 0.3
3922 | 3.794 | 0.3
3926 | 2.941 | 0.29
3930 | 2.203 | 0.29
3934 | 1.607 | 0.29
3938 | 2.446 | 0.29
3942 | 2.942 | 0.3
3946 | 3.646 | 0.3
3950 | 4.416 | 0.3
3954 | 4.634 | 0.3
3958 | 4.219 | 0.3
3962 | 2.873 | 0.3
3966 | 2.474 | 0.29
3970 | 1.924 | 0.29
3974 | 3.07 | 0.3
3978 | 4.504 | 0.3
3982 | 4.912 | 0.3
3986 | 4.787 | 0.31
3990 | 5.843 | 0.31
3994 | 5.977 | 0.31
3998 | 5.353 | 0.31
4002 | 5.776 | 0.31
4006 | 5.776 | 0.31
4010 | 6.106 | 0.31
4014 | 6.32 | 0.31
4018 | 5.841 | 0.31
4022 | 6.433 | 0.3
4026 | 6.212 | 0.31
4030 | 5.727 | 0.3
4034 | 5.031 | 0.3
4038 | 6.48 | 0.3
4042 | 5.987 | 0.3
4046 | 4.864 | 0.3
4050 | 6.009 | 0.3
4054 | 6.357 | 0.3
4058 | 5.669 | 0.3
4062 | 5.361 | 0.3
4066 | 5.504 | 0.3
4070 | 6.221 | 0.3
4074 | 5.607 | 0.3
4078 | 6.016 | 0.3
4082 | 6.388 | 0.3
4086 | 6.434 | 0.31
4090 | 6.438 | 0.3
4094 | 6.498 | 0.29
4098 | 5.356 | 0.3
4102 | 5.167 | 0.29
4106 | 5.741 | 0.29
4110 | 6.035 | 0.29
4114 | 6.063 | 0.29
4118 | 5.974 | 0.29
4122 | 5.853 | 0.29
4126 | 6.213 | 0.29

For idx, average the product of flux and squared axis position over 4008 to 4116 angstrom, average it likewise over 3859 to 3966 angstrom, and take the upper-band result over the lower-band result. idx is 1.83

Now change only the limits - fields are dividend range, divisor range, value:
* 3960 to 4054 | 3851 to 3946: 1.63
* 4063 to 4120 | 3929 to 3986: 1.90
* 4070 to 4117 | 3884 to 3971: 1.87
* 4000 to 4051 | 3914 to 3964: 1.79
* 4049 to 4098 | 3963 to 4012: 1.34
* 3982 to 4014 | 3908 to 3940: 1.73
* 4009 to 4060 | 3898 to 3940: 1.81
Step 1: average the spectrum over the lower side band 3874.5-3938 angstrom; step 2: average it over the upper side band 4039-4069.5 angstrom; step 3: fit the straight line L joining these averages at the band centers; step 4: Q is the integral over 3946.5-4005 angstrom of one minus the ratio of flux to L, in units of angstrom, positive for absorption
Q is 2.85 angstrom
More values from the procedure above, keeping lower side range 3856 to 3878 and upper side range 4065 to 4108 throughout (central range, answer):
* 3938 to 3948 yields 2.5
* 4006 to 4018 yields -2.5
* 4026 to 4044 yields -1.9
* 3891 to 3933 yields -0.1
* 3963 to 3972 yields 4.4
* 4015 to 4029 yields -2.7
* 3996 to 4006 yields -1.5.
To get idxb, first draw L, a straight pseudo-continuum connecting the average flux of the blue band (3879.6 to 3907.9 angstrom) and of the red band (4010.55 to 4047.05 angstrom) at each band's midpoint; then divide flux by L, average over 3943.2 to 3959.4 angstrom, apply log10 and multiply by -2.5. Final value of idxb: 0.10 mag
